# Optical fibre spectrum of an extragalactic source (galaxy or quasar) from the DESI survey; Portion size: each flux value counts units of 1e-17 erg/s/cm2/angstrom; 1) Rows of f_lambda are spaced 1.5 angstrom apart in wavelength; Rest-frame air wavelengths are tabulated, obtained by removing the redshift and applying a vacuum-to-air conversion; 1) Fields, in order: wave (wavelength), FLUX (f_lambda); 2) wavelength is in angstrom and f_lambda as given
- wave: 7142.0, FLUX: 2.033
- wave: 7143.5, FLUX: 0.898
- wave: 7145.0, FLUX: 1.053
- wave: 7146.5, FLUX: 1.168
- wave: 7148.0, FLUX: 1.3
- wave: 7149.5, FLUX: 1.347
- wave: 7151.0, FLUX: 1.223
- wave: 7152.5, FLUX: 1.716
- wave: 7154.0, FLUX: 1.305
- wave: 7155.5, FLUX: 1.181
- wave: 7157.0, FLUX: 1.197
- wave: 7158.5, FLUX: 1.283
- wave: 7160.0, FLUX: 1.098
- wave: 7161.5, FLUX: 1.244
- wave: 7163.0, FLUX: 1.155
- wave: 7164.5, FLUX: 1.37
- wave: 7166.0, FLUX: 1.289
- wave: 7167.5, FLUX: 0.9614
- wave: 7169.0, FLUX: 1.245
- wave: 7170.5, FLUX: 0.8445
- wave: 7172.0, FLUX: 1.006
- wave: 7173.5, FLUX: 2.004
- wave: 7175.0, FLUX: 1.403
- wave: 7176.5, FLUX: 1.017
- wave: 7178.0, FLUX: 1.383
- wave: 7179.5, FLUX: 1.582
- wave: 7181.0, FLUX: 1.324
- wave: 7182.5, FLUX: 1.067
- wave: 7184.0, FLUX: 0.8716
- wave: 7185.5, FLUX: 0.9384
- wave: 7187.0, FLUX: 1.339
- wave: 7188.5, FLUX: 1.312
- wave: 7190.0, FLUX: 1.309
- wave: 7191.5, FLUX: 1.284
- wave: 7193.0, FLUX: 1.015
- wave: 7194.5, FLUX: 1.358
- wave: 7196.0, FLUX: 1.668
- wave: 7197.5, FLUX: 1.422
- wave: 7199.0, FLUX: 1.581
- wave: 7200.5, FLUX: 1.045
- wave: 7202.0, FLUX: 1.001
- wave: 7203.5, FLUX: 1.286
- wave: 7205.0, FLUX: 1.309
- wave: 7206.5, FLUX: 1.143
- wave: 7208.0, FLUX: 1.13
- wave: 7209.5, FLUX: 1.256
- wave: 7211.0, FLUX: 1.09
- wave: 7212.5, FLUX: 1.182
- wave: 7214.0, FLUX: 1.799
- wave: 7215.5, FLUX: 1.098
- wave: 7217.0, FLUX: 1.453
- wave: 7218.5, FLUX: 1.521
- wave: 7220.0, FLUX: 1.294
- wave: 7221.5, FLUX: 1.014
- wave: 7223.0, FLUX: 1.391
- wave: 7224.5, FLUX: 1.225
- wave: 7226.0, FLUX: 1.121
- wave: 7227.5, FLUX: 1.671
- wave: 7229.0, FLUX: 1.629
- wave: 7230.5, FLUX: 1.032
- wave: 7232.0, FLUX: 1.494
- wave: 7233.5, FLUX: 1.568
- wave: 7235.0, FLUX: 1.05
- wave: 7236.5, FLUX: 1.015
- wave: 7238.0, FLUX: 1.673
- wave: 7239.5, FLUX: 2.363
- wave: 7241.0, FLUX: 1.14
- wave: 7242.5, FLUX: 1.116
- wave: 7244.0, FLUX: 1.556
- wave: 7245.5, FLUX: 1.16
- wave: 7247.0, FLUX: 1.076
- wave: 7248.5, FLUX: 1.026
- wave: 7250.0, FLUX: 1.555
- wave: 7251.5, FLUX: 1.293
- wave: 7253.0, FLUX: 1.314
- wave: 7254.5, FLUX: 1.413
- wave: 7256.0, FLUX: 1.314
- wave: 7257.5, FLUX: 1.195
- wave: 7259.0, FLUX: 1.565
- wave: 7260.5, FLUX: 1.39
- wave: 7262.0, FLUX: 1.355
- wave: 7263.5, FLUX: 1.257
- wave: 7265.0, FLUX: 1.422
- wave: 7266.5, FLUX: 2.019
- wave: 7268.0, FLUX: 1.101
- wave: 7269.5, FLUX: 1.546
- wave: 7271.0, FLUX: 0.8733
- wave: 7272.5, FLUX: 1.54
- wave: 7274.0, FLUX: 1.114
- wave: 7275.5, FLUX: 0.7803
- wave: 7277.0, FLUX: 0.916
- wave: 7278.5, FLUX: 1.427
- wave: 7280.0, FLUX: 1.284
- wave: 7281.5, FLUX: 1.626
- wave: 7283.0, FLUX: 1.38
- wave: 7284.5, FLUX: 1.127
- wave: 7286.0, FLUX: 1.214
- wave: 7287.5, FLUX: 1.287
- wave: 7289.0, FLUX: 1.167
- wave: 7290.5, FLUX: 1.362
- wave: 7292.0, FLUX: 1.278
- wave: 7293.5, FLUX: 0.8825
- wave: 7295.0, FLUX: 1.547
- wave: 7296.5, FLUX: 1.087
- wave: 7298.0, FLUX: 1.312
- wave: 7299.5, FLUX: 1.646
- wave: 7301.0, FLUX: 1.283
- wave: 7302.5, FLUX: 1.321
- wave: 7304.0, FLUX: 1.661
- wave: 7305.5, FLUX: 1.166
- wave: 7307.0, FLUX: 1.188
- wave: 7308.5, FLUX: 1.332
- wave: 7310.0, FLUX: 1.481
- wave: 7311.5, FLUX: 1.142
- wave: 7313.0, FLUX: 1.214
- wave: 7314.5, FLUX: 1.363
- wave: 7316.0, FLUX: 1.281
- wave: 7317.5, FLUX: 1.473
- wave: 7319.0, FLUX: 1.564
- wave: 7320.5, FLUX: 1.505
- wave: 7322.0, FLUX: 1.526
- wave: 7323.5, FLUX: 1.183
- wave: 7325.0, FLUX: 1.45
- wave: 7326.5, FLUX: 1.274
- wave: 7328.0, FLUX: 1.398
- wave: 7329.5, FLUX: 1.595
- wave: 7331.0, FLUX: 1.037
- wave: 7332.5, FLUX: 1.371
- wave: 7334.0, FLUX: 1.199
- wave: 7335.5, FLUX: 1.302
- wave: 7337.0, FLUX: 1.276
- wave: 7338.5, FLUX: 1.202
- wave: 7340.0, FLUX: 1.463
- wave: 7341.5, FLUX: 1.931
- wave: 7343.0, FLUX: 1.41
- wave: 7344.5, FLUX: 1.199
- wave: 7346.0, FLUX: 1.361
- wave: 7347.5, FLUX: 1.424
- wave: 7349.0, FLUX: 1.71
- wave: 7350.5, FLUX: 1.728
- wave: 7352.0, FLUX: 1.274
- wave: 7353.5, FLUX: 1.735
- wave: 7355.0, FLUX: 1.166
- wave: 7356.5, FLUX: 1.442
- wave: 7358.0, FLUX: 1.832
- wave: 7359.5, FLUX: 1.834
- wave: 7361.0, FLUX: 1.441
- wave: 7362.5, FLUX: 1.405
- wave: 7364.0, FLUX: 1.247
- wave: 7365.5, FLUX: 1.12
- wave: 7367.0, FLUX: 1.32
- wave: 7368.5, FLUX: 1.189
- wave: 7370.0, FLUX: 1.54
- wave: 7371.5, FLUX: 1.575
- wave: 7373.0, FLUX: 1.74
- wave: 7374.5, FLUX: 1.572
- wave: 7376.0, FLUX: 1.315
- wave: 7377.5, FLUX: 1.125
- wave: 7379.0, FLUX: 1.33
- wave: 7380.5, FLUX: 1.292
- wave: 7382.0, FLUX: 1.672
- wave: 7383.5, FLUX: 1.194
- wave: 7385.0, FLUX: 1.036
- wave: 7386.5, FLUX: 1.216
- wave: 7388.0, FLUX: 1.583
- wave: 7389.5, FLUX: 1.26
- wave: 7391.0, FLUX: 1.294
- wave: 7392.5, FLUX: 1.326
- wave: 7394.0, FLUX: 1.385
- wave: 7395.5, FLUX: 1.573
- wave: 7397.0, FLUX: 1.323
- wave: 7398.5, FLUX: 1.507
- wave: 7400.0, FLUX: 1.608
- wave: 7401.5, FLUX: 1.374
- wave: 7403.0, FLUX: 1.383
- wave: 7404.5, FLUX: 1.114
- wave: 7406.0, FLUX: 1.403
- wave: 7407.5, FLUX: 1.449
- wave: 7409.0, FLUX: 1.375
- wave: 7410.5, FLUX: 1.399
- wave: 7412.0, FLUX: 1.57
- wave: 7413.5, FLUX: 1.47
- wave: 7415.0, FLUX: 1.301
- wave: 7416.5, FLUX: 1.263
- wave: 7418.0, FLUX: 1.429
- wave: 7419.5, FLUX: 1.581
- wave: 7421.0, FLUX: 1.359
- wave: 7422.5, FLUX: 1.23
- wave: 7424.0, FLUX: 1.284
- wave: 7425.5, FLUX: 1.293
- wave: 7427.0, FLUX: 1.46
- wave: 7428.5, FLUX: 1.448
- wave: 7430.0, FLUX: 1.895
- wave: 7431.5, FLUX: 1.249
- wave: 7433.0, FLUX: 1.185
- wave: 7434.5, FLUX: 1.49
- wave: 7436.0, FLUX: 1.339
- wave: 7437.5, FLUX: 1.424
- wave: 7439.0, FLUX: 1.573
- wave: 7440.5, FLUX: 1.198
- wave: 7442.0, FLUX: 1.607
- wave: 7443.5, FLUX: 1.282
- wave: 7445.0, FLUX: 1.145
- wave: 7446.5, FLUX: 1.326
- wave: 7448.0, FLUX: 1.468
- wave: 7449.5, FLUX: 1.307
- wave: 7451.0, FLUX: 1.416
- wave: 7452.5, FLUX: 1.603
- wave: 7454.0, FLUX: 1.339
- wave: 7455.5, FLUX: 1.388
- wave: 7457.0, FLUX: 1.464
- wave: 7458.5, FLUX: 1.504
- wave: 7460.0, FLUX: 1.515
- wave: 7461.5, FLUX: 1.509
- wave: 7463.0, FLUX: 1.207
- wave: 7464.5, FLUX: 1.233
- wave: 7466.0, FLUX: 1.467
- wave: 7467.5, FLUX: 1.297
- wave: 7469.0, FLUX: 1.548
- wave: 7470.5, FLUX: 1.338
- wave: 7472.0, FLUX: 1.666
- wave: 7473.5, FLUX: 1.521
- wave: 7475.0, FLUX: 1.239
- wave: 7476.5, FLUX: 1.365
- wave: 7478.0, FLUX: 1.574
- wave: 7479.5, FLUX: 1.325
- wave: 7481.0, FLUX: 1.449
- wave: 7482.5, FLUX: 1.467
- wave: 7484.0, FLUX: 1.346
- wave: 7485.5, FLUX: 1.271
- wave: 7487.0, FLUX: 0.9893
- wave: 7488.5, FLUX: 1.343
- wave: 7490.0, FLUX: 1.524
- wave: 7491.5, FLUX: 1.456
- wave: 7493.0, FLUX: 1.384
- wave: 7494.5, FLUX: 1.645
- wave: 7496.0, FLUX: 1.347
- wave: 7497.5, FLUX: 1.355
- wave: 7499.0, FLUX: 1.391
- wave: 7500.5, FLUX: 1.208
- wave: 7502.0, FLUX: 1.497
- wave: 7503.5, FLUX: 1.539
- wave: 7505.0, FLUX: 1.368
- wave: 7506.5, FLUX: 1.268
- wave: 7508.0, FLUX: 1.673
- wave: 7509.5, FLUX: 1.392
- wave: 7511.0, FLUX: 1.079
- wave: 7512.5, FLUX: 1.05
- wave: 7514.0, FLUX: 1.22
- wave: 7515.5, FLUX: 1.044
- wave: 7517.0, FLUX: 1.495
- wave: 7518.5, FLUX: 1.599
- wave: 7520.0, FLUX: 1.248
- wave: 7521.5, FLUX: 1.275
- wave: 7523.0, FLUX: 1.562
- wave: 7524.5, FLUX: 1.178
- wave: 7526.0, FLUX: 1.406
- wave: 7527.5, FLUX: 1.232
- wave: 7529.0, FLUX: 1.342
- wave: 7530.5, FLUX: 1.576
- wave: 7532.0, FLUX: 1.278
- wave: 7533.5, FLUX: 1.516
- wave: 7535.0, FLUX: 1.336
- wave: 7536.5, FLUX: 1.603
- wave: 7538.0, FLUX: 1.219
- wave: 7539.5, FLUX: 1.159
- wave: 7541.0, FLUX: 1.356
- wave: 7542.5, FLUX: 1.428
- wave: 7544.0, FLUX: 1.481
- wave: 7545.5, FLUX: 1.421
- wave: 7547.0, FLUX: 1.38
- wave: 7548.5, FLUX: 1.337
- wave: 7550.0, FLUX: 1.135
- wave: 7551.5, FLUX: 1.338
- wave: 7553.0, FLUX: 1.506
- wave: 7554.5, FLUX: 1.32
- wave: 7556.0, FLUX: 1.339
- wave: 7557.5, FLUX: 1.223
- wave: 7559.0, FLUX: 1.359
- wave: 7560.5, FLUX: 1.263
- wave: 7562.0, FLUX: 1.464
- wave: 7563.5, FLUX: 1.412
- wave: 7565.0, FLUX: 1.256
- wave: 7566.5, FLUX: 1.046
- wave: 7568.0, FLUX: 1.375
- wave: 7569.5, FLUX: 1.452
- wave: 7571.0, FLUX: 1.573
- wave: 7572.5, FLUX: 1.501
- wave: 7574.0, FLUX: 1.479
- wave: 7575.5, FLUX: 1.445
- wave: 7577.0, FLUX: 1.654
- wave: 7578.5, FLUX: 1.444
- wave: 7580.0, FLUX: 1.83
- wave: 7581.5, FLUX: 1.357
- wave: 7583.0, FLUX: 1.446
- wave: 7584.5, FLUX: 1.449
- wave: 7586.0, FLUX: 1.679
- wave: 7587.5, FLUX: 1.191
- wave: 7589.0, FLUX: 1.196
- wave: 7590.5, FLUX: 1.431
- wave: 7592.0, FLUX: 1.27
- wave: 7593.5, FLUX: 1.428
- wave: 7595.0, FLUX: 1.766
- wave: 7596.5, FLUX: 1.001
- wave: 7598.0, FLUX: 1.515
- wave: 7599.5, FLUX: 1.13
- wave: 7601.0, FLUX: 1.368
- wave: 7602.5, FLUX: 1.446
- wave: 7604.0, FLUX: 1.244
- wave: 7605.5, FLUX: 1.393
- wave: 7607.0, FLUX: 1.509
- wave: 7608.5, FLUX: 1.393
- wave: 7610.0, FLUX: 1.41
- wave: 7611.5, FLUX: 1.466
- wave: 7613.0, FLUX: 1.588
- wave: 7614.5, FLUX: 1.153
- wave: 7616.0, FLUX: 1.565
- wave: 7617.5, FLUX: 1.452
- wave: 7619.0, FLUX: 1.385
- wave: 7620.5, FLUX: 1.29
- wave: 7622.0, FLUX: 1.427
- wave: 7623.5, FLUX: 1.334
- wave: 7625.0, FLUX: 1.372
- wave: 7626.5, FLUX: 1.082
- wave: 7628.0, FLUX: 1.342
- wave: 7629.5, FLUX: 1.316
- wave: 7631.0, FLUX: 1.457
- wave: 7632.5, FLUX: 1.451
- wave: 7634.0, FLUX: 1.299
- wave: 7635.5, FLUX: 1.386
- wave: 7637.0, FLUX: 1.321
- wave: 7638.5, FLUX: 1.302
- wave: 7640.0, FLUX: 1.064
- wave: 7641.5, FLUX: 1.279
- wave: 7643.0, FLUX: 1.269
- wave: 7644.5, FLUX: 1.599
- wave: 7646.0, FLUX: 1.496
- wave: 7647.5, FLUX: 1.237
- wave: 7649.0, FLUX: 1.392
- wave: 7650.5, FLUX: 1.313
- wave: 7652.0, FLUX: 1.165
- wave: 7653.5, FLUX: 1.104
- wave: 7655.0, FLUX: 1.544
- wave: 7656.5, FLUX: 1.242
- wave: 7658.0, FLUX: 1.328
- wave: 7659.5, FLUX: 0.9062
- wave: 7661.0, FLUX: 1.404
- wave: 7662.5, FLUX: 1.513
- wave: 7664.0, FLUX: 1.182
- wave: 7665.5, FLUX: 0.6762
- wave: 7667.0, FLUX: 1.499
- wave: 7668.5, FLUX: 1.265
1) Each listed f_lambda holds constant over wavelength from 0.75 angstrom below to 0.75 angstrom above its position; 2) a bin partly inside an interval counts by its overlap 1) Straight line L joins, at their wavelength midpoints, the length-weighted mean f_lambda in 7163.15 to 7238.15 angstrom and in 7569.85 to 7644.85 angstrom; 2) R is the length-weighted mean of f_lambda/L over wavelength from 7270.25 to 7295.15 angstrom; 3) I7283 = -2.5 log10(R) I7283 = 0.07 mag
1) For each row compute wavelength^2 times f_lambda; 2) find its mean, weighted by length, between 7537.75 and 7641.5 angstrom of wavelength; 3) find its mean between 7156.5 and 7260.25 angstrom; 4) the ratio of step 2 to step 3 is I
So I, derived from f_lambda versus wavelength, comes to 1.18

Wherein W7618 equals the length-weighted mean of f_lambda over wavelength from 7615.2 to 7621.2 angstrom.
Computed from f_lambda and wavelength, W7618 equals 1.42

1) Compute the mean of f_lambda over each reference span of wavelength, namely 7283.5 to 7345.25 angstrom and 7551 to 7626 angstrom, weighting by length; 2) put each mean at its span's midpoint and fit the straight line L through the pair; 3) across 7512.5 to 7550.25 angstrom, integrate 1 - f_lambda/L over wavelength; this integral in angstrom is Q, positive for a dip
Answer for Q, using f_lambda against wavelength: 0.9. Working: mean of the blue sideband 1.33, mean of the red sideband 1.4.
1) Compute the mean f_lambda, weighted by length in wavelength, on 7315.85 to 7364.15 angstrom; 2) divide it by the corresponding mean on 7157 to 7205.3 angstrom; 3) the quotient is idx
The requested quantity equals 1.15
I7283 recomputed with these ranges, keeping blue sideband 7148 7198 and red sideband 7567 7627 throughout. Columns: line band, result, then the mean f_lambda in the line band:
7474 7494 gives 0.00 mag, 1.37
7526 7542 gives 0.02 mag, 1.36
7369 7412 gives -0.04 mag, 1.39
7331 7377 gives -0.08 mag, 1.44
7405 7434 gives -0.04 mag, 1.4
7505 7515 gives 0.08 mag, 1.28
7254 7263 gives -0.06 mag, 1.37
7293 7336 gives -0.02 mag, 1.34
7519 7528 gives 0.05 mag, 1.33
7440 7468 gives -0.02 mag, 1.39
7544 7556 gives 0.03 mag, 1.36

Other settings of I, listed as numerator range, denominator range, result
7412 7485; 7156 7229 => 1.19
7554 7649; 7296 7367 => 1.06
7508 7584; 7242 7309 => 1.14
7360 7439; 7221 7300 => 1.09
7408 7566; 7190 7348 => 1.10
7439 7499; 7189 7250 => 1.14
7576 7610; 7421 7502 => 1.05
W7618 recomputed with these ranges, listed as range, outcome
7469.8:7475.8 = 1.44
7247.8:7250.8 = 1.29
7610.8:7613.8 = 1.52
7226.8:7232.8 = 1.46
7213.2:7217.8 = 1.45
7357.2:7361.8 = 1.7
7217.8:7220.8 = 1.4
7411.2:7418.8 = 1.41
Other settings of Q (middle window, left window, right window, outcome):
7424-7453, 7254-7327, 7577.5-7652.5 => -1.16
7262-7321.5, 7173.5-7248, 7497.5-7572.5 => 0.25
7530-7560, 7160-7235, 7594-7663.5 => -0.65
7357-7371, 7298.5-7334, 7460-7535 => -0.74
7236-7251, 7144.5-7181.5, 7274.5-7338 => -0.96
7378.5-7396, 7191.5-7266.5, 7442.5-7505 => 0.39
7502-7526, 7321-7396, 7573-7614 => 1.31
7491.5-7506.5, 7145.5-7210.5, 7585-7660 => -1.00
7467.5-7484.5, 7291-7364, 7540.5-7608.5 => -0.52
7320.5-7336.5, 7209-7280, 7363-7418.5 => 0.16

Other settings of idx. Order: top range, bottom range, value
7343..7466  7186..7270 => 1.05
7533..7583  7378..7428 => 1.02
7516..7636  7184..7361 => 1.03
